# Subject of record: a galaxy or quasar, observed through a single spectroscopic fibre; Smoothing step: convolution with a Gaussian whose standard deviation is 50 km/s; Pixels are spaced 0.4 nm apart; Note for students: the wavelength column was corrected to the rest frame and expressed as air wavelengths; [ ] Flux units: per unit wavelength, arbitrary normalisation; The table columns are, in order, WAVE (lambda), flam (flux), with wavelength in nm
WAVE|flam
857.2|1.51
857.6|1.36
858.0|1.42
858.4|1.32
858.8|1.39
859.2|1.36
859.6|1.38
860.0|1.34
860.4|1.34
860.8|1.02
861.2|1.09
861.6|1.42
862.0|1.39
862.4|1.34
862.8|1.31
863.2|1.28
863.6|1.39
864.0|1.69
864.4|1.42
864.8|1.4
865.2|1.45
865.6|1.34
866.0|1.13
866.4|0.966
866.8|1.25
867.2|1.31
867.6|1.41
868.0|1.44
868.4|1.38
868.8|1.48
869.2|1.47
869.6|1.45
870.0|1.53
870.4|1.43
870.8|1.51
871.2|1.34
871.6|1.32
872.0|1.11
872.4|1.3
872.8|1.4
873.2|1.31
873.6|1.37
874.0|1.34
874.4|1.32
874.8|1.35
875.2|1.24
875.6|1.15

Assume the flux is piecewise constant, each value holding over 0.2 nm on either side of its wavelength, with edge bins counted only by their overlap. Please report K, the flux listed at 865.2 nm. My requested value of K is 1.45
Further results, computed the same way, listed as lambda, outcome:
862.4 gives 1.34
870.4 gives 1.43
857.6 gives 1.36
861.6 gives 1.42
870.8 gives 1.51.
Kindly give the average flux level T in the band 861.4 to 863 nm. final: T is 1.36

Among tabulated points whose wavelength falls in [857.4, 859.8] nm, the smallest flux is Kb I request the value 1.32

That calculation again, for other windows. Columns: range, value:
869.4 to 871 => 1.43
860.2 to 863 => 1.02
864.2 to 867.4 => 0.966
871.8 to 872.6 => 1.11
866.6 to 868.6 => 1.25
